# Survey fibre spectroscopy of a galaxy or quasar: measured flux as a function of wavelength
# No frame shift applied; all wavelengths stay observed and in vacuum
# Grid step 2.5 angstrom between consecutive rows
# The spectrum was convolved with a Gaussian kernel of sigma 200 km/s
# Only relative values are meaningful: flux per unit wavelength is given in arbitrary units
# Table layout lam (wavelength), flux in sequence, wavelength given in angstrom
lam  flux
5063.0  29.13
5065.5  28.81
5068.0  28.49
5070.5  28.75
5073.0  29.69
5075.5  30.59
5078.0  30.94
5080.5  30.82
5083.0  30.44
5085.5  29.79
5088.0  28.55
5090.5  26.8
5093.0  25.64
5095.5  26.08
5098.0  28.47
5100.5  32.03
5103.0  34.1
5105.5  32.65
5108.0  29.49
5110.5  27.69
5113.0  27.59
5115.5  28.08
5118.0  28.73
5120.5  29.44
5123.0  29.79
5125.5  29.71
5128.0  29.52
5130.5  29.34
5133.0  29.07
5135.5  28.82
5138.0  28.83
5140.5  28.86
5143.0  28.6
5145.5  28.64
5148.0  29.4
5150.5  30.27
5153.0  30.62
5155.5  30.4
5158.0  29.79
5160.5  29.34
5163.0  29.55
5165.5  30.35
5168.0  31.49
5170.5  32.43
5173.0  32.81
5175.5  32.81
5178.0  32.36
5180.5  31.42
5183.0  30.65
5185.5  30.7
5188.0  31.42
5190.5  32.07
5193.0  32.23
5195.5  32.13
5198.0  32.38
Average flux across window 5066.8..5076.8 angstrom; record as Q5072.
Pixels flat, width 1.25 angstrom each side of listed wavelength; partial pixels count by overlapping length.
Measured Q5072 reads 29.4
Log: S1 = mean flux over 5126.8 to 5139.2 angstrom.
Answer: 29.1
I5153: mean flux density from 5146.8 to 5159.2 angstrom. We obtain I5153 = 30.1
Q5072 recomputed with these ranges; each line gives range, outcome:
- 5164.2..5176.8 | 32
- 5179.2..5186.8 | 30.9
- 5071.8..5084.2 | 30.5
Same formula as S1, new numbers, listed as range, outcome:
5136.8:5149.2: 28.9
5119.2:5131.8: 29.6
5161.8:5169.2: 30.5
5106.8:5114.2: 28.3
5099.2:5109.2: 32.1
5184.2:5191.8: 31.4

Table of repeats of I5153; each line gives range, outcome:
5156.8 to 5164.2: 29.6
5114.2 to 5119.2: 28.4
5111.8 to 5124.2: 28.7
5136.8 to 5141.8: 28.8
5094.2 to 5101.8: 28.9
